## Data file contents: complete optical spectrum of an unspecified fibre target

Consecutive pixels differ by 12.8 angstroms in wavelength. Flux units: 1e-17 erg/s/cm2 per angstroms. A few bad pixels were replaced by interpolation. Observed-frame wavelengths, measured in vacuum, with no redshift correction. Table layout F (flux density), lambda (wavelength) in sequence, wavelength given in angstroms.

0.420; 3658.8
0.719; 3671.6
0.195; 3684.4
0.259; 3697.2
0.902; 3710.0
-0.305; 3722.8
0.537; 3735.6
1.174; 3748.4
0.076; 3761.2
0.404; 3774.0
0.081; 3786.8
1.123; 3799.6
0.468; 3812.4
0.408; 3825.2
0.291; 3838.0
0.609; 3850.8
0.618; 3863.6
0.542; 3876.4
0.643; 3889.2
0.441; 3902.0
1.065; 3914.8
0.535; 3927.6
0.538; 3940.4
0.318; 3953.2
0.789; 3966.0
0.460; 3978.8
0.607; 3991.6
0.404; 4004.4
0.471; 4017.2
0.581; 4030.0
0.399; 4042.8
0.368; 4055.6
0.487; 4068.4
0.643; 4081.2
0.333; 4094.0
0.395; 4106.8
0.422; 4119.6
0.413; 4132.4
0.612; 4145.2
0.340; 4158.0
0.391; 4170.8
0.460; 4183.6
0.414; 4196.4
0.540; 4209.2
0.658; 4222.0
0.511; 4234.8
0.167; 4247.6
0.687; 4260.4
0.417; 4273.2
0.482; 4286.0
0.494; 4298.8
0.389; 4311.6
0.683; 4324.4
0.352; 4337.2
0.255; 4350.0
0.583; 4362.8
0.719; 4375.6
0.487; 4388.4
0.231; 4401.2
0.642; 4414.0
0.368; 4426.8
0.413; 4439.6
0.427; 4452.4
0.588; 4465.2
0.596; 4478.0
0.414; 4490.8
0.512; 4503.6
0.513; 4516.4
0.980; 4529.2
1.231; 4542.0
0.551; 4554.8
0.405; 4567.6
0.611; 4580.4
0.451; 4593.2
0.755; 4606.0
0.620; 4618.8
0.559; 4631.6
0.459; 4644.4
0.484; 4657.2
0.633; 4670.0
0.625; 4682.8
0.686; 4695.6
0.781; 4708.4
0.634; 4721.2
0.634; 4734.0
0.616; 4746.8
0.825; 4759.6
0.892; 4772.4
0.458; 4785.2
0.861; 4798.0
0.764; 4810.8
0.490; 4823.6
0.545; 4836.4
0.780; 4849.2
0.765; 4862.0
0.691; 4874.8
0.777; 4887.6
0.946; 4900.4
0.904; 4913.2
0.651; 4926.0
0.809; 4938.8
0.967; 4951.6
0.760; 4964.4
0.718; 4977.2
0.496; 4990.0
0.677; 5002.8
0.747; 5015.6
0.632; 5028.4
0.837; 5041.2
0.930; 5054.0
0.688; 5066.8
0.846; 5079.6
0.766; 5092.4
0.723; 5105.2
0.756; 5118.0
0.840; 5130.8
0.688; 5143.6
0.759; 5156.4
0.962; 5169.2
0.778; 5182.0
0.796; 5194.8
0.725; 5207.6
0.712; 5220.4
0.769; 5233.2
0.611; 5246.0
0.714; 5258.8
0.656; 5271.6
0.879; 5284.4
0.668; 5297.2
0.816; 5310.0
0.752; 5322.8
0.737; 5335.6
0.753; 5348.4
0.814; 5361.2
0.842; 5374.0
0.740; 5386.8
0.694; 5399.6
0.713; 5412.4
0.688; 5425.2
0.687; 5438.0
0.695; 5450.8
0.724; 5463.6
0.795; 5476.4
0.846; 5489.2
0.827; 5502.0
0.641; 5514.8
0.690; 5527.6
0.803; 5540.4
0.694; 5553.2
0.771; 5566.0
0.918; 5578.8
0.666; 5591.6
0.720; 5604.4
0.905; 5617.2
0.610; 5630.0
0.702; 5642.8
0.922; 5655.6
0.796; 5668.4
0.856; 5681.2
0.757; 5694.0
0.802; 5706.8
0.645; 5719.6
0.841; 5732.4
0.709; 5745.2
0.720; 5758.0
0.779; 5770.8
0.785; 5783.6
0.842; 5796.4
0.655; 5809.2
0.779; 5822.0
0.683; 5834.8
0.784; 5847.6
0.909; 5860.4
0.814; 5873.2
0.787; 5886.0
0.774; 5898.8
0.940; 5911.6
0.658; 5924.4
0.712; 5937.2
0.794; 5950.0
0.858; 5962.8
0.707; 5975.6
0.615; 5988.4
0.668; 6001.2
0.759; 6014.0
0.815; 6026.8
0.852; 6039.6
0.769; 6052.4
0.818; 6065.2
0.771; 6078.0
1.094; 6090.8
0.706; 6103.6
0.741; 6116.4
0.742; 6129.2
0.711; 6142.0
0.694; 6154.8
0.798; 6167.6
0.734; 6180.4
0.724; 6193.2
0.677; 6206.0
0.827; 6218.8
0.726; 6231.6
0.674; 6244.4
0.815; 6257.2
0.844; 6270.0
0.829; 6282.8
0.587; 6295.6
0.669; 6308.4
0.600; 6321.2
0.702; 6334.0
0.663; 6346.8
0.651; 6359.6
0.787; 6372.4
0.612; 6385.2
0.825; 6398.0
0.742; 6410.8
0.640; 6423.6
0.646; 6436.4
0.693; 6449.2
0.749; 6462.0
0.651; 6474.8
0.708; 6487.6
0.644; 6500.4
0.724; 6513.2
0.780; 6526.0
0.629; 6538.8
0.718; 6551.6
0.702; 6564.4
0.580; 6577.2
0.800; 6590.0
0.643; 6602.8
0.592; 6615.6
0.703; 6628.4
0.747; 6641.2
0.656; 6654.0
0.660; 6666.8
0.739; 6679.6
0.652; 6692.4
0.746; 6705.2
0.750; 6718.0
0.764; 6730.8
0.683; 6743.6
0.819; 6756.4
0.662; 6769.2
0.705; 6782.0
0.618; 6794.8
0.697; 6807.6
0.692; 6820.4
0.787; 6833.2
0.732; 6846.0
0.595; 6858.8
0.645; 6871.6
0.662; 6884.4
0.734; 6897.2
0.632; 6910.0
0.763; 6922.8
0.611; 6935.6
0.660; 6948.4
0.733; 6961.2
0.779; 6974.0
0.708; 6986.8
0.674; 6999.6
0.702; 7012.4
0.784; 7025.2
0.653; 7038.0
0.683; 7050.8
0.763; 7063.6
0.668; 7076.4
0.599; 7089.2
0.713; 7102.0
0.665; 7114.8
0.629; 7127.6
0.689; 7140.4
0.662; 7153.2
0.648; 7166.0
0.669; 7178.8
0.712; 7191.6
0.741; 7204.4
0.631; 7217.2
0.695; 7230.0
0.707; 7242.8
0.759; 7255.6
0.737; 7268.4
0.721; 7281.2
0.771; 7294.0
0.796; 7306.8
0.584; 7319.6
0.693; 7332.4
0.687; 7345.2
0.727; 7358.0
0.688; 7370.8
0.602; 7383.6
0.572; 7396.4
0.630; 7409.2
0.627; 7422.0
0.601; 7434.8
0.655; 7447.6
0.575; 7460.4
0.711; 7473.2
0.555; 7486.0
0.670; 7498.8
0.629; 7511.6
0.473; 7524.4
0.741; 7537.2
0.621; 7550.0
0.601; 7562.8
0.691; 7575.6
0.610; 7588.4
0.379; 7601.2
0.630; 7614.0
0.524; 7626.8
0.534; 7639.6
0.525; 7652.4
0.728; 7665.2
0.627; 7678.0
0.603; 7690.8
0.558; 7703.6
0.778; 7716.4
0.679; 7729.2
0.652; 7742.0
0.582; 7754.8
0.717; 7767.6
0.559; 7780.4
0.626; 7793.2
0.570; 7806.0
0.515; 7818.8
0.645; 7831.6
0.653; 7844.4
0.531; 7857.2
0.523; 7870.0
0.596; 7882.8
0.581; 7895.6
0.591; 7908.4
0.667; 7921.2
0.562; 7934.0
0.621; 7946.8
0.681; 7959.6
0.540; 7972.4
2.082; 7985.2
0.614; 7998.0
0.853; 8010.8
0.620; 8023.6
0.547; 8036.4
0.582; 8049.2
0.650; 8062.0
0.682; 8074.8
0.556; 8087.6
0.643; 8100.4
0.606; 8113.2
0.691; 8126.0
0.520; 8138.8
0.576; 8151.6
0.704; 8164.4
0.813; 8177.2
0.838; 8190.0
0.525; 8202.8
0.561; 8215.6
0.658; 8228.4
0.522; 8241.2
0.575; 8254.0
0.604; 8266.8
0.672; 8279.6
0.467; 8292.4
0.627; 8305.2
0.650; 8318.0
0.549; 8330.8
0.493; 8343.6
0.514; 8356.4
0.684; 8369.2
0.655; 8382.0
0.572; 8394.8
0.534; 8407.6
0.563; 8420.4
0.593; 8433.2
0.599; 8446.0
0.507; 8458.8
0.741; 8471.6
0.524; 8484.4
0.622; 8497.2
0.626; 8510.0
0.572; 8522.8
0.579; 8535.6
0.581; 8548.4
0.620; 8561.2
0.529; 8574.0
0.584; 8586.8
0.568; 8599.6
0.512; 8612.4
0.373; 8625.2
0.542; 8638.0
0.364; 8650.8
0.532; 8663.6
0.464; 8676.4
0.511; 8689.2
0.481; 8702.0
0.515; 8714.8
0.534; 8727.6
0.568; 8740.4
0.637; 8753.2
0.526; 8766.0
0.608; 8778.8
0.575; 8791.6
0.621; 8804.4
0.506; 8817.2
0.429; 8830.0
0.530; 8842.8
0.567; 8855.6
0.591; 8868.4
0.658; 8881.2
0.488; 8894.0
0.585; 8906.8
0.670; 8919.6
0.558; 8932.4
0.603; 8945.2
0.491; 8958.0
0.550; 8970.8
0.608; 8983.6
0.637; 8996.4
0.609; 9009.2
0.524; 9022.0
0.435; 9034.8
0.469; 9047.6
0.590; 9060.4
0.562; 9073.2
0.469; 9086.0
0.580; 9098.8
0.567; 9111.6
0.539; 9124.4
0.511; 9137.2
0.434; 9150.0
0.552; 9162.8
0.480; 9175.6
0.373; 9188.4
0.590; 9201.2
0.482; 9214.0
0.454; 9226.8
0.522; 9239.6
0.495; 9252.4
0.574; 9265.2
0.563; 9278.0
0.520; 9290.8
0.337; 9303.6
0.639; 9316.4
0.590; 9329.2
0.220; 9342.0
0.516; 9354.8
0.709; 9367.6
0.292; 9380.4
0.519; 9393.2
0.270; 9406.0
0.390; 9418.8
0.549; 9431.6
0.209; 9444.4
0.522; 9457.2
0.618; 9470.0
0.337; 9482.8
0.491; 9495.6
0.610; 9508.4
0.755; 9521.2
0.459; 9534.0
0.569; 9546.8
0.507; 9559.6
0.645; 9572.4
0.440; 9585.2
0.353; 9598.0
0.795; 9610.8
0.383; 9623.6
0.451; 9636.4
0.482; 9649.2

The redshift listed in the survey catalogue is 0.216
